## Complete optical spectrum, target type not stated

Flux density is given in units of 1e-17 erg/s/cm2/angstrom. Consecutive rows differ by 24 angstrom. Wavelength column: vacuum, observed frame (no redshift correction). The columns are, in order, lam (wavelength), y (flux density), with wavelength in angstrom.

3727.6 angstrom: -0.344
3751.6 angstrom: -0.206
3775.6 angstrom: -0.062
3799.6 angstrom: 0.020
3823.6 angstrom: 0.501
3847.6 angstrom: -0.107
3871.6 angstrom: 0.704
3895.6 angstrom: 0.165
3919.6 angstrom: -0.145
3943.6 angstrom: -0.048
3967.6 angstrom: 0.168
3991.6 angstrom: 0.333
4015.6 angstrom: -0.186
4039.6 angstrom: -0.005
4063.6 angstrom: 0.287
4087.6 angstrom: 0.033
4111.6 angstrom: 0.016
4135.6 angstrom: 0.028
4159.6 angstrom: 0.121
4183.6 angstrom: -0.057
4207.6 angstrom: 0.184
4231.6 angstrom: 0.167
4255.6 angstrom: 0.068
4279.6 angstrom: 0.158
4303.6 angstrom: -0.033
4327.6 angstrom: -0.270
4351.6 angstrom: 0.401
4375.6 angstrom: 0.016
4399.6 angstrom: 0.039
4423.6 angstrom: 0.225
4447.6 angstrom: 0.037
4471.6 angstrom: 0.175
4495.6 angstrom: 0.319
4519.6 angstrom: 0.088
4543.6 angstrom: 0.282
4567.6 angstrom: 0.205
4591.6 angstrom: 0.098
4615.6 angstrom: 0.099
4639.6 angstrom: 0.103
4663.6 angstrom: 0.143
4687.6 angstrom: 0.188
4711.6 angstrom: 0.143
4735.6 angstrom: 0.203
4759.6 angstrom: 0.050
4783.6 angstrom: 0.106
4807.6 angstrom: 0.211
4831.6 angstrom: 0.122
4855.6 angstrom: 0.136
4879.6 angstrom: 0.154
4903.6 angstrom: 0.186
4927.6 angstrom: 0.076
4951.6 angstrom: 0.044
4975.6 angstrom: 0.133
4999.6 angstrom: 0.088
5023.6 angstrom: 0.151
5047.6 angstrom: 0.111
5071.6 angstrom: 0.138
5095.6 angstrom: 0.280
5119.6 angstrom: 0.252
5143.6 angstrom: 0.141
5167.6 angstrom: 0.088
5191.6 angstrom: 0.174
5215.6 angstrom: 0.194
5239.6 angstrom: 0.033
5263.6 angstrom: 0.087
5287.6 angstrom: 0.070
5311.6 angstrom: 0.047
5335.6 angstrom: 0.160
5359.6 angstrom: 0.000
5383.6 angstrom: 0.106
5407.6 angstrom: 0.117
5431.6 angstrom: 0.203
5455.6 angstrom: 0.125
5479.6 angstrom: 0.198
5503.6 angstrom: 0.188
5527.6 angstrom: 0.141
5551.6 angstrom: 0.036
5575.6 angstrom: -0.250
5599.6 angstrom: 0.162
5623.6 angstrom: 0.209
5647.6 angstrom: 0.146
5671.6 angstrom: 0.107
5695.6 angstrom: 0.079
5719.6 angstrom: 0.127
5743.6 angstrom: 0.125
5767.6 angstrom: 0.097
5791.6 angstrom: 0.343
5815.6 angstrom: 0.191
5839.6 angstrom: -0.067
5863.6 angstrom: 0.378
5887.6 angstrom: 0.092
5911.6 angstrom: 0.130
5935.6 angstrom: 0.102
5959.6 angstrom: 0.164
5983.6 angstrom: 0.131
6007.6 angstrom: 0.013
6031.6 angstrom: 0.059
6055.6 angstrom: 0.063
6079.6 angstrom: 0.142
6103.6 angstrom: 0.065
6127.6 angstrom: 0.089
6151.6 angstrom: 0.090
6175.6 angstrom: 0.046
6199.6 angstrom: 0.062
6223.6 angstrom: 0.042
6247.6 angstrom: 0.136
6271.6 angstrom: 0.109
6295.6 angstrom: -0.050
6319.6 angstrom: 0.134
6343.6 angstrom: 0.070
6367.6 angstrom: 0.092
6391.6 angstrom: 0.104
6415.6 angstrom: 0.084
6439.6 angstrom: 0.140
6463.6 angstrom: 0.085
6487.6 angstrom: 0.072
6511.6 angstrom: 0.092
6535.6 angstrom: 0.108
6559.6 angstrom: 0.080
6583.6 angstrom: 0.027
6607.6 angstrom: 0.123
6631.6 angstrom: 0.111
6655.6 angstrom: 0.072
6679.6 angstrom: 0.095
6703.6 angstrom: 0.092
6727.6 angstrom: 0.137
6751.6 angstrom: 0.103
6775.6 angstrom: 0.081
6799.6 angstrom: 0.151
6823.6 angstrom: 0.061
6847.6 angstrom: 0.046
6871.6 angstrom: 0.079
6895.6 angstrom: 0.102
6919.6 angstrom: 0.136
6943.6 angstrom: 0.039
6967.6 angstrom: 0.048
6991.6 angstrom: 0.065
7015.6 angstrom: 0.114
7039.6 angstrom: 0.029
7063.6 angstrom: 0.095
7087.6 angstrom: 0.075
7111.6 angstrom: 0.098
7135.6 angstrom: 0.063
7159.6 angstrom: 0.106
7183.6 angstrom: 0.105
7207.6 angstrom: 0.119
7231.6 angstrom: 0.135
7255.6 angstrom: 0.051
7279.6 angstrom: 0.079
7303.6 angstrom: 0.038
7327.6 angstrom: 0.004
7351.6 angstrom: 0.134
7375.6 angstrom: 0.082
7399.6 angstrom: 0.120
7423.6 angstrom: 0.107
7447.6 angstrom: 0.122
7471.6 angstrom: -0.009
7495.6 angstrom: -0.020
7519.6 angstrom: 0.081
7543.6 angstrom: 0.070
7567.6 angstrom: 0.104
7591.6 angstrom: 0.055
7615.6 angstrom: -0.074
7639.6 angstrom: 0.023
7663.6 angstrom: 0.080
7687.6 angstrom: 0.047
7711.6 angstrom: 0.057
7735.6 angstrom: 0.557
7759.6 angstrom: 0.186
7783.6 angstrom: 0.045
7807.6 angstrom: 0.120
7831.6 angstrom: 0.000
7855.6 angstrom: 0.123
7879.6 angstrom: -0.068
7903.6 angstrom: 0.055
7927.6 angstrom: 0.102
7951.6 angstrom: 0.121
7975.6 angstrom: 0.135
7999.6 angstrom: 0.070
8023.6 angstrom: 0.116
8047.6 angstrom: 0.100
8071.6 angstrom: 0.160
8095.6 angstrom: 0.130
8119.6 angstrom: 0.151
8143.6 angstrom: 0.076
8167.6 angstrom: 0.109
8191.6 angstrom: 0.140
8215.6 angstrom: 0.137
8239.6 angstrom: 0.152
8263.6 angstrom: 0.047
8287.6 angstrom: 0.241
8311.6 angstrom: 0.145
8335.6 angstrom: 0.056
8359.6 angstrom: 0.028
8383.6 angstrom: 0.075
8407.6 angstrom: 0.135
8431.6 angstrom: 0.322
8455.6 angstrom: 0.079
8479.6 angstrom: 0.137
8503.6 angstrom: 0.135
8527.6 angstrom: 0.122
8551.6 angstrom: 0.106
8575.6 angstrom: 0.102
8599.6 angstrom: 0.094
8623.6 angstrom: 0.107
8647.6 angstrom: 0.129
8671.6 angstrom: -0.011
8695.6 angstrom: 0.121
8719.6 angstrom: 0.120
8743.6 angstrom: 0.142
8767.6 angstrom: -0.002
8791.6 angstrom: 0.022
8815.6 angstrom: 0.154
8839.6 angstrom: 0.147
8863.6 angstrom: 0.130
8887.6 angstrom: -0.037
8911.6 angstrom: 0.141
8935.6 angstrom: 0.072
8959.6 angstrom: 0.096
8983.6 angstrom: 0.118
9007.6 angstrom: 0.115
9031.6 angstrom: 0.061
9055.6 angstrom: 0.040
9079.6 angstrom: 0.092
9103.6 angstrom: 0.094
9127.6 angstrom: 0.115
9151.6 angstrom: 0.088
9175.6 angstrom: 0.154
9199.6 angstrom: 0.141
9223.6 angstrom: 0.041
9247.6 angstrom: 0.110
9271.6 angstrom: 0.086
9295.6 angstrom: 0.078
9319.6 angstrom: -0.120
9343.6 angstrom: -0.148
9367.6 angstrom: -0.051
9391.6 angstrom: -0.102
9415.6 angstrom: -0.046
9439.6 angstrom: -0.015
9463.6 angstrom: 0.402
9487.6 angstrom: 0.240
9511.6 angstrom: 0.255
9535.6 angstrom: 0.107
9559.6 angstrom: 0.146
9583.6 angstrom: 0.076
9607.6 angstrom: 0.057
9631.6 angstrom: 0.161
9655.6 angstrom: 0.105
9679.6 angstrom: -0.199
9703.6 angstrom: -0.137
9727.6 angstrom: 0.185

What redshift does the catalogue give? 1.07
